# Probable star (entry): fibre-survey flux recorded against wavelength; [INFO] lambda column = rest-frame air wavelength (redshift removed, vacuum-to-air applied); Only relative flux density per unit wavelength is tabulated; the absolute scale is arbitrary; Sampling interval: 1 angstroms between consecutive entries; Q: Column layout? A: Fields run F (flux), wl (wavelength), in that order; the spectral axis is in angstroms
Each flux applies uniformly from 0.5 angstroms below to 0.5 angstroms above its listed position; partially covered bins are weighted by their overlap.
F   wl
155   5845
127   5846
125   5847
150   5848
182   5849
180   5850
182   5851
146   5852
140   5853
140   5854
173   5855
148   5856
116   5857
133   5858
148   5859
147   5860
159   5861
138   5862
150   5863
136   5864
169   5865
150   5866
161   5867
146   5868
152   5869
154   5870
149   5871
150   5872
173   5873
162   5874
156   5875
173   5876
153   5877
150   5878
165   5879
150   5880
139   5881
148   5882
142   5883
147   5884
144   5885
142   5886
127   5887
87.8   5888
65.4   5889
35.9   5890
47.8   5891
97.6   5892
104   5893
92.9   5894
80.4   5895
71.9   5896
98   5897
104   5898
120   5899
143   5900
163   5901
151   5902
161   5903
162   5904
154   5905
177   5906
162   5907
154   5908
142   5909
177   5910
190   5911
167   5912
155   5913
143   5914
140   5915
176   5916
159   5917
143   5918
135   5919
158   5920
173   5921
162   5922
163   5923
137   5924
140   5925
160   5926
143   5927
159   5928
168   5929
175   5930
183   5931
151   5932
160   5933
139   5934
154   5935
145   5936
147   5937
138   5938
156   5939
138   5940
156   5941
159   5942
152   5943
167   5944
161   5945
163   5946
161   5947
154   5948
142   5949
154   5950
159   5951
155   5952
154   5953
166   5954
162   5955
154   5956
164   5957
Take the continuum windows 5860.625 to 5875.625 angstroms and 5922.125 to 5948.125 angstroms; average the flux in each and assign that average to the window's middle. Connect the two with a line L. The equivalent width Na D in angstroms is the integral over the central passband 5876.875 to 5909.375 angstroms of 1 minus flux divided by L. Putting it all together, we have 5.9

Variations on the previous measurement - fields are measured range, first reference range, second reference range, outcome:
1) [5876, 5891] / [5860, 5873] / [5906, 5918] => 2.69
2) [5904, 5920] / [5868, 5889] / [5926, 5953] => -0.76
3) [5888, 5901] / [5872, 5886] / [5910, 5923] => 5.40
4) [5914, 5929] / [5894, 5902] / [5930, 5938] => -1.48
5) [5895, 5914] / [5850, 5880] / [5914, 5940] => 1.01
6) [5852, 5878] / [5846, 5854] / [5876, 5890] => -1.13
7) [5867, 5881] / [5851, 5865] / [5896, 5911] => -0.90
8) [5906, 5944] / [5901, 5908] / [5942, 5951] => 0.69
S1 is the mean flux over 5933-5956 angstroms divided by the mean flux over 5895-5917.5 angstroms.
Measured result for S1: 1.0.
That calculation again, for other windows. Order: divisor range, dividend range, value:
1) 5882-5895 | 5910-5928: 1.51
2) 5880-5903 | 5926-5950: 1.37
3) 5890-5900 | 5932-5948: 1.69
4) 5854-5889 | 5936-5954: 1.05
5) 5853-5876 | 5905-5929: 1.04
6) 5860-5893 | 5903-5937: 1.14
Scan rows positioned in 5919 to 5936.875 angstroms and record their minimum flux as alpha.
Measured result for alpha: 135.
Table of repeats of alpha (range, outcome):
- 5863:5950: 35.9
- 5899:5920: 120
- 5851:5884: 116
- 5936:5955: 138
